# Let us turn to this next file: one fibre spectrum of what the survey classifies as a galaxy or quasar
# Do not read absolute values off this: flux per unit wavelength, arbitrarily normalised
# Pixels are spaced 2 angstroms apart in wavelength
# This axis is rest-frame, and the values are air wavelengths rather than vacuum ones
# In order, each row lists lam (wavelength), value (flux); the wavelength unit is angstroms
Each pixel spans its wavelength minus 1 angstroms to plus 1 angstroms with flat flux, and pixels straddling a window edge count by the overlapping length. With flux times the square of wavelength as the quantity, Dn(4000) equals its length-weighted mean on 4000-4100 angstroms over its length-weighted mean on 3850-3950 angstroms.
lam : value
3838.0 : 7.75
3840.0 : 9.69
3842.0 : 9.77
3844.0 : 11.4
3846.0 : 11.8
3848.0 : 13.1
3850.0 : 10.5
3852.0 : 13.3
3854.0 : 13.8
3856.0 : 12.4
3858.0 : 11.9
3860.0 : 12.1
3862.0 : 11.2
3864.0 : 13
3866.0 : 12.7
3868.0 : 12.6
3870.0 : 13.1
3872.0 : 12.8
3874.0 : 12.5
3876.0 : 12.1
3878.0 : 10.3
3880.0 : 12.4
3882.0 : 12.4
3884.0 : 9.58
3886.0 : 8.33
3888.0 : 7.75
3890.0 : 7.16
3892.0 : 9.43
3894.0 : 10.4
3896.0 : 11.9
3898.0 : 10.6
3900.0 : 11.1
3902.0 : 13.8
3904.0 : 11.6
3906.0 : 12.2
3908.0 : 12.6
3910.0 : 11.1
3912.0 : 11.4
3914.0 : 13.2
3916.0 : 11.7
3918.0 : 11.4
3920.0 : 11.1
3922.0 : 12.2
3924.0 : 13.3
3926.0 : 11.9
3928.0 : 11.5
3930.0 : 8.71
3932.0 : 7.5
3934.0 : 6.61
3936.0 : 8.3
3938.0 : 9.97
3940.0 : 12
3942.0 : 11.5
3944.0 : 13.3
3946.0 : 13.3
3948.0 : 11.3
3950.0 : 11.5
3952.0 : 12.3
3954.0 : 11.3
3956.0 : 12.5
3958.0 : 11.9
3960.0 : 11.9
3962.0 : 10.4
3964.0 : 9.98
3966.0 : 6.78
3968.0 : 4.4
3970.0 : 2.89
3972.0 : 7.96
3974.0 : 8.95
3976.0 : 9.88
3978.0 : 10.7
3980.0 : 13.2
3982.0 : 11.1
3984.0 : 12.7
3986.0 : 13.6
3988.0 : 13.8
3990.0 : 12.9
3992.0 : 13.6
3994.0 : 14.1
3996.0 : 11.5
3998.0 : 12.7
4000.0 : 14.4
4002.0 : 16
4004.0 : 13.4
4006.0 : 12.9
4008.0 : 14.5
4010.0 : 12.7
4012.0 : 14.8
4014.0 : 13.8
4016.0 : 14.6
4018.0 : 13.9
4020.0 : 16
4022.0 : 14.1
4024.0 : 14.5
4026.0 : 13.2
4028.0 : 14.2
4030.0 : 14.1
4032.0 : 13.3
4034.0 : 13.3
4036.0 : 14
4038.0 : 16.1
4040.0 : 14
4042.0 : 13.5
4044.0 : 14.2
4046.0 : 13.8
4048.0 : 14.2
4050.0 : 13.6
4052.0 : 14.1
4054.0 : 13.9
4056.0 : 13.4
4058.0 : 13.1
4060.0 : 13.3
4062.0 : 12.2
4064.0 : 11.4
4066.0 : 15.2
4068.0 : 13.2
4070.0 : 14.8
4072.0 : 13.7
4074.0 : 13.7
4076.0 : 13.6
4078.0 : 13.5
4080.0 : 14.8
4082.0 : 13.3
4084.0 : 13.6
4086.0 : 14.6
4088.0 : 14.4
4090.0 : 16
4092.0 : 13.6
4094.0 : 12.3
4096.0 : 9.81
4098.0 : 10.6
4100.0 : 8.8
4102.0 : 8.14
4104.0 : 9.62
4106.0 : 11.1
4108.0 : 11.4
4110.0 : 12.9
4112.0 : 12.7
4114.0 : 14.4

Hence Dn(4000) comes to 1.30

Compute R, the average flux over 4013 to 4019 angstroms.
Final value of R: 14.1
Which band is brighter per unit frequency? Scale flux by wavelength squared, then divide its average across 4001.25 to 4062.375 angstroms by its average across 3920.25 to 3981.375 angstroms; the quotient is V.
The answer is 1.42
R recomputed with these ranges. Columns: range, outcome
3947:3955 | 11.6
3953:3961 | 11.9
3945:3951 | 12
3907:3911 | 11.8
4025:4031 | 13.8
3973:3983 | 10.8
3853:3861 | 12.6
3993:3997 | 12.8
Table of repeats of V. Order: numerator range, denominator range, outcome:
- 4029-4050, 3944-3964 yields 1.24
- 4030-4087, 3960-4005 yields 1.28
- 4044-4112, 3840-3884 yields 1.20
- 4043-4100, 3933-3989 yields 1.35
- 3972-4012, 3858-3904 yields 1.19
